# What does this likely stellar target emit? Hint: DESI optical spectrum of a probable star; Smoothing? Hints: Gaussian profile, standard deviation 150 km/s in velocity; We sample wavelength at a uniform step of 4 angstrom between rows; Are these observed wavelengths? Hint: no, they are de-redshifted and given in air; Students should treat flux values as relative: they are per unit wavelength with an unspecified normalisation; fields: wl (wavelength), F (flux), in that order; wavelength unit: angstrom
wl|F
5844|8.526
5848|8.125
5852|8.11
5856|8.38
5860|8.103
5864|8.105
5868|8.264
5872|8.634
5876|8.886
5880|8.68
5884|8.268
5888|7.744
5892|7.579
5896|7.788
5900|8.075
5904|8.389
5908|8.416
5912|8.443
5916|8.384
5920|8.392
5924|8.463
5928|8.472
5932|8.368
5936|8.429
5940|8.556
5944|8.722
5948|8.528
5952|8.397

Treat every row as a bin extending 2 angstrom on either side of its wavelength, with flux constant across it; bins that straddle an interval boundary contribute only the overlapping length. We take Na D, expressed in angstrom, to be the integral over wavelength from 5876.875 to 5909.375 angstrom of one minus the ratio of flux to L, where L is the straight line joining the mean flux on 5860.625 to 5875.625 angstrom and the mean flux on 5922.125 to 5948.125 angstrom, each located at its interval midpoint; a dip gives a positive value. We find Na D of 1.1 angstrom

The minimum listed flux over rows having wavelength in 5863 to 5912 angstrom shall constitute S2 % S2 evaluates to 7.579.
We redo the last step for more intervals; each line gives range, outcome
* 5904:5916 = 8.384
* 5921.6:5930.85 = 8.463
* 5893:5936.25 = 7.788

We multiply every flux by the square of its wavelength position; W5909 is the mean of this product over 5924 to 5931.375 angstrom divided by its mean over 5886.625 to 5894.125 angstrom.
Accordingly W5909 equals 1.12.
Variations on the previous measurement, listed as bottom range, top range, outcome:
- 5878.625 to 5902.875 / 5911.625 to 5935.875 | 1.06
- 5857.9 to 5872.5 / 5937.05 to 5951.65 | 1.07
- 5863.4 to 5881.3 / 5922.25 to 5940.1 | 1.01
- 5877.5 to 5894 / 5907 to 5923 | 1.05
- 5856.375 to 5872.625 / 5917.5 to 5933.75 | 1.04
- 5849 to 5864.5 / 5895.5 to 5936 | 1.04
